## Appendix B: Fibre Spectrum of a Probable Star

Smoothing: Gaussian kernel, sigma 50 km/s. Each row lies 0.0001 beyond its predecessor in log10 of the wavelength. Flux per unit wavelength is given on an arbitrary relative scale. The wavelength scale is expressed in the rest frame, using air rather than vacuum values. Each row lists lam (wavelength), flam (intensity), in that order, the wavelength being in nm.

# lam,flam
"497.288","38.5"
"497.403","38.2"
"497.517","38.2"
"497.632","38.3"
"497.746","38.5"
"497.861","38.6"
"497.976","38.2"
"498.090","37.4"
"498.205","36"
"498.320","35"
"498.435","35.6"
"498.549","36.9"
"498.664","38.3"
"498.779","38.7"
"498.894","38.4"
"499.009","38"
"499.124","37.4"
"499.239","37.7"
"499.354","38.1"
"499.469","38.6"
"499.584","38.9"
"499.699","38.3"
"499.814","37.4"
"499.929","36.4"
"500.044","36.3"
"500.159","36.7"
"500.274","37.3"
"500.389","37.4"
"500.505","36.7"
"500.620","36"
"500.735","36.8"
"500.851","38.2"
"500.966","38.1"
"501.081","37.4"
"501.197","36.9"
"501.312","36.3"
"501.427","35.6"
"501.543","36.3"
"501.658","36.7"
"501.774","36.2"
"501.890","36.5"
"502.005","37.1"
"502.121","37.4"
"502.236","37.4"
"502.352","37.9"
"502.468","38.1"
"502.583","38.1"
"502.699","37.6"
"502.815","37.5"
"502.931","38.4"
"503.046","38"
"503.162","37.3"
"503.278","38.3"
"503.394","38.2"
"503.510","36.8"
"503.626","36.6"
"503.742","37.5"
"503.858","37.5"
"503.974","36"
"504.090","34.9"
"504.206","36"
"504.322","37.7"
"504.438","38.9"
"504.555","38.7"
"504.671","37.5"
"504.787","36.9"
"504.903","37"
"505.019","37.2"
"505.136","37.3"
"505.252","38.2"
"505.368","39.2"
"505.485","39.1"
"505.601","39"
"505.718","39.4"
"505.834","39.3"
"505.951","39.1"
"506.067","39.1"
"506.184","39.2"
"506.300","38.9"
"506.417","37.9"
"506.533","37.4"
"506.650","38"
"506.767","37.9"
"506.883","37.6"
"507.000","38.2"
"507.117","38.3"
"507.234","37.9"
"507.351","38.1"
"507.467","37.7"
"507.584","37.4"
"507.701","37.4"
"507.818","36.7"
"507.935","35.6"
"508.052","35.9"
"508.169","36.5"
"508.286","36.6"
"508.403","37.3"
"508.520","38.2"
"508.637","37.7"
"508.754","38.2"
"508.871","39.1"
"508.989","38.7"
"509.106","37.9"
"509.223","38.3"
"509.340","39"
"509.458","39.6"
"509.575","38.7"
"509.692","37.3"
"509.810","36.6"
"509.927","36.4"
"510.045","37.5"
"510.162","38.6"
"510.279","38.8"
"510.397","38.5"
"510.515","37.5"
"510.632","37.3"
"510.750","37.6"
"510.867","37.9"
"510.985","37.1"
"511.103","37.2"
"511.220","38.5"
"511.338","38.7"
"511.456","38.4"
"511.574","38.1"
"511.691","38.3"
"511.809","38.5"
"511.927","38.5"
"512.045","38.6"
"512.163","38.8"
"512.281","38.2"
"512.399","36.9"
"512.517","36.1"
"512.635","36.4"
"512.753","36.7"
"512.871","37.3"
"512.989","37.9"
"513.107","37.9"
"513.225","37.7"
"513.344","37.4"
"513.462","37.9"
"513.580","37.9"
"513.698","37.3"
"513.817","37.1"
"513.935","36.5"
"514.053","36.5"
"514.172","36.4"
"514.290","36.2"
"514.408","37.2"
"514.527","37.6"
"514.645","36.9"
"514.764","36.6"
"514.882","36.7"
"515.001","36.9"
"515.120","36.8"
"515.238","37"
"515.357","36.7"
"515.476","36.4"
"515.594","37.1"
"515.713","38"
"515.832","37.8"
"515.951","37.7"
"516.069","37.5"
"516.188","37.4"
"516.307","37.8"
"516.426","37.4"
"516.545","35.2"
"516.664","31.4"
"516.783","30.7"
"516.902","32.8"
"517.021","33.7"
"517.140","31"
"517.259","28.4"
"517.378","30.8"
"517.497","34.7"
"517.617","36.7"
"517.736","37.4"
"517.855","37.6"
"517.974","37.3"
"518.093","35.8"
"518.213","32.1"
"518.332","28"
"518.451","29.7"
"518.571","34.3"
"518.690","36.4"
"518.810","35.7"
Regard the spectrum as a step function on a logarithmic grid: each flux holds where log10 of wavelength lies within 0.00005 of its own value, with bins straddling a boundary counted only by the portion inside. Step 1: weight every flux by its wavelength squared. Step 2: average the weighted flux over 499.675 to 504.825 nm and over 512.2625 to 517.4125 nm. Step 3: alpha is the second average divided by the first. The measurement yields 1.02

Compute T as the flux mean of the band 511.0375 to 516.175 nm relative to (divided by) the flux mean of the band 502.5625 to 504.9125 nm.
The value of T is 1.00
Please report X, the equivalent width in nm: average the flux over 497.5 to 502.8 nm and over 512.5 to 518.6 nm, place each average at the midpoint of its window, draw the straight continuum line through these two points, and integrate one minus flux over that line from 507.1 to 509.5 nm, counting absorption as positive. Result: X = -0.08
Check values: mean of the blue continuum 37.3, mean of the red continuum 35.8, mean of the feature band 37.7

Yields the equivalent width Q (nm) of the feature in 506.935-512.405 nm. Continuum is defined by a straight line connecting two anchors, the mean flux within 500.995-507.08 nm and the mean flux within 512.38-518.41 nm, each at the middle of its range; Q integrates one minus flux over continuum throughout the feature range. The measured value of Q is -0.16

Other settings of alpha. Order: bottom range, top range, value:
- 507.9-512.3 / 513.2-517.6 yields 0.97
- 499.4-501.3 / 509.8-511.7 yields 1.06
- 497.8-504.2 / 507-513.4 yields 1.05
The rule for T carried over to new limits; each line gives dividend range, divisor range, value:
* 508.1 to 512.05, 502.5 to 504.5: 1.02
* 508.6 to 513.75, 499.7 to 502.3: 1.03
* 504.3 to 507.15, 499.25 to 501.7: 1.03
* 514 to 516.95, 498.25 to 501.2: 0.97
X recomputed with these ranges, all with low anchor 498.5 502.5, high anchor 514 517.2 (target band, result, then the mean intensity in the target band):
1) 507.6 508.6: 0.00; 36.8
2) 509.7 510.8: -0.03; 37.6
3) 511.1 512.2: -0.06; 38.4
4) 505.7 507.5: -0.08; 38.4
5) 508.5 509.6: -0.06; 38.5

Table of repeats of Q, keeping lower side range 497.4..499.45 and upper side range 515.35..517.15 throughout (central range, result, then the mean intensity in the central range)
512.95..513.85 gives -0.04 nm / 37.6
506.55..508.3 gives -0.03 nm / 37.3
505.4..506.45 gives -0.06 nm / 39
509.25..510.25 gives -0.05 nm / 38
